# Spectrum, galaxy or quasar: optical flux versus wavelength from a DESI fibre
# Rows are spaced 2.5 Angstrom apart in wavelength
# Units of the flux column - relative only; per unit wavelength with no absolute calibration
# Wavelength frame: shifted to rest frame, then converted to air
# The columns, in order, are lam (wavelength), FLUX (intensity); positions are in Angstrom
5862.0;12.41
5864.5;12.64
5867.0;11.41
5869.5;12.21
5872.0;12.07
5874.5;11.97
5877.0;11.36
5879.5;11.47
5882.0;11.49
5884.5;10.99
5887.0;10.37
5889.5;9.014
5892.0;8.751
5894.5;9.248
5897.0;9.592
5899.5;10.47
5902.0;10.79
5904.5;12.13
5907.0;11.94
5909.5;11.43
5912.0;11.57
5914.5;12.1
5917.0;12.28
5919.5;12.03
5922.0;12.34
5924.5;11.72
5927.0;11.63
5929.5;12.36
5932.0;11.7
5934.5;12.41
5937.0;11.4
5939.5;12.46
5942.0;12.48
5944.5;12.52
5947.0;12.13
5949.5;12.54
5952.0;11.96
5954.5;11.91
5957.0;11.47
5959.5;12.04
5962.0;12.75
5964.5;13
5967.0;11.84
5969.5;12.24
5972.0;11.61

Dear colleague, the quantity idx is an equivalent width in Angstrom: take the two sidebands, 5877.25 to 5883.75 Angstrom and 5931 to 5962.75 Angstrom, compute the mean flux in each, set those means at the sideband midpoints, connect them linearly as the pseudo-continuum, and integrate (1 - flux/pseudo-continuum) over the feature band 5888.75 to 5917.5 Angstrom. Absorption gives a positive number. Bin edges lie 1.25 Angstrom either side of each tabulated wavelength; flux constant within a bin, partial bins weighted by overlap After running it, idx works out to 2.2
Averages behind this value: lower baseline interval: 11.4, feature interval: 10.8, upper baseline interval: 12.1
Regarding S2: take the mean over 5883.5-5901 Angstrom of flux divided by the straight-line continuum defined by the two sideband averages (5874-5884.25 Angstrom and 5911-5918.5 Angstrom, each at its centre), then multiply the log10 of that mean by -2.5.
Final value 0.193 mag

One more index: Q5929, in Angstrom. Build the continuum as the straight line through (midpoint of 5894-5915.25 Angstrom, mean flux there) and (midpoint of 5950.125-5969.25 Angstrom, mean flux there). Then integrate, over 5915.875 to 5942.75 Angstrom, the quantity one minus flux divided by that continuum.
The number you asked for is -1.2 Angstrom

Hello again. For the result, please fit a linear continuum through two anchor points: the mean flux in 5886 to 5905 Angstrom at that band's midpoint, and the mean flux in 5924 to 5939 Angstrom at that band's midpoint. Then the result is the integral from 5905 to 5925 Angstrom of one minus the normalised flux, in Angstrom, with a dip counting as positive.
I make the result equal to -1.7 Angstrom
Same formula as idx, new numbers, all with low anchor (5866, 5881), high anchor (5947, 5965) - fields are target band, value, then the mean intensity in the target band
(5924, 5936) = 0.1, 12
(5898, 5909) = 0.6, 11.3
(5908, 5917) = 0.1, 11.8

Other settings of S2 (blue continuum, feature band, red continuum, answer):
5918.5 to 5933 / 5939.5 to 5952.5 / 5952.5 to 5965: -0.024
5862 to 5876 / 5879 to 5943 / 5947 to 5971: 0.076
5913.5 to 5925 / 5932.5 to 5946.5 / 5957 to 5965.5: 0.004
